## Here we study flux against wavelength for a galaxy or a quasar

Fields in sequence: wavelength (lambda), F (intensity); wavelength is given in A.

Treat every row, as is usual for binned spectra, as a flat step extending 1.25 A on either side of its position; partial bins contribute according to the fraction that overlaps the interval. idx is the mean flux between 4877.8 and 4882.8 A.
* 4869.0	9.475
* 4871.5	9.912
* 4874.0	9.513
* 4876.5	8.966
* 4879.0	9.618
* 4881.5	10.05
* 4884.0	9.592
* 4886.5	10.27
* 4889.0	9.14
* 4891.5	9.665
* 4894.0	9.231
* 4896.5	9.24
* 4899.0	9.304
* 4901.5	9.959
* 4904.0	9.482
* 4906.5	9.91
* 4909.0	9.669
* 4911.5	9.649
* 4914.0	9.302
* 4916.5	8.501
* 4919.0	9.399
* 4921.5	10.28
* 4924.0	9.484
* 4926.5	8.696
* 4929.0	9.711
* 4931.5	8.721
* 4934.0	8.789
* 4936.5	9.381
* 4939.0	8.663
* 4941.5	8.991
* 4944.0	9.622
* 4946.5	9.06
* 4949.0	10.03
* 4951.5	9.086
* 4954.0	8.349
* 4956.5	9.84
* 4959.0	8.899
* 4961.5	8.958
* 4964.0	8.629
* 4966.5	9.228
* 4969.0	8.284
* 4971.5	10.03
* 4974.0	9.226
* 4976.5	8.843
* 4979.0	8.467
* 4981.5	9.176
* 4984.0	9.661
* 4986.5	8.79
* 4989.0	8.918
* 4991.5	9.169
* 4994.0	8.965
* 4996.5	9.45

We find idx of 9.83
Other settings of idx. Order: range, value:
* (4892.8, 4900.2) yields 9.26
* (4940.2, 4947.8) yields 9.23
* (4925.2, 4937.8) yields 9.06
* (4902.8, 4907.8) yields 9.7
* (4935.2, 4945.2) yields 9.16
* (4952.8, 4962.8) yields 9.01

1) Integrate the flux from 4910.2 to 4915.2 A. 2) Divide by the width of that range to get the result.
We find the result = 9.48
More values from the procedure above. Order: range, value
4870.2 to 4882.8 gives 9.61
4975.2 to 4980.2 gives 8.66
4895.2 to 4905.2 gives 9.49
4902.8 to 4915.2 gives 9.6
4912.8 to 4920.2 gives 9.06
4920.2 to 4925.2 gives 9.88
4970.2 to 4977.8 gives 9.35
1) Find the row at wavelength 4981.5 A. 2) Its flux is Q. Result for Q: 9.176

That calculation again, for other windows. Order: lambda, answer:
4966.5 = 9.228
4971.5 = 10.03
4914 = 9.302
